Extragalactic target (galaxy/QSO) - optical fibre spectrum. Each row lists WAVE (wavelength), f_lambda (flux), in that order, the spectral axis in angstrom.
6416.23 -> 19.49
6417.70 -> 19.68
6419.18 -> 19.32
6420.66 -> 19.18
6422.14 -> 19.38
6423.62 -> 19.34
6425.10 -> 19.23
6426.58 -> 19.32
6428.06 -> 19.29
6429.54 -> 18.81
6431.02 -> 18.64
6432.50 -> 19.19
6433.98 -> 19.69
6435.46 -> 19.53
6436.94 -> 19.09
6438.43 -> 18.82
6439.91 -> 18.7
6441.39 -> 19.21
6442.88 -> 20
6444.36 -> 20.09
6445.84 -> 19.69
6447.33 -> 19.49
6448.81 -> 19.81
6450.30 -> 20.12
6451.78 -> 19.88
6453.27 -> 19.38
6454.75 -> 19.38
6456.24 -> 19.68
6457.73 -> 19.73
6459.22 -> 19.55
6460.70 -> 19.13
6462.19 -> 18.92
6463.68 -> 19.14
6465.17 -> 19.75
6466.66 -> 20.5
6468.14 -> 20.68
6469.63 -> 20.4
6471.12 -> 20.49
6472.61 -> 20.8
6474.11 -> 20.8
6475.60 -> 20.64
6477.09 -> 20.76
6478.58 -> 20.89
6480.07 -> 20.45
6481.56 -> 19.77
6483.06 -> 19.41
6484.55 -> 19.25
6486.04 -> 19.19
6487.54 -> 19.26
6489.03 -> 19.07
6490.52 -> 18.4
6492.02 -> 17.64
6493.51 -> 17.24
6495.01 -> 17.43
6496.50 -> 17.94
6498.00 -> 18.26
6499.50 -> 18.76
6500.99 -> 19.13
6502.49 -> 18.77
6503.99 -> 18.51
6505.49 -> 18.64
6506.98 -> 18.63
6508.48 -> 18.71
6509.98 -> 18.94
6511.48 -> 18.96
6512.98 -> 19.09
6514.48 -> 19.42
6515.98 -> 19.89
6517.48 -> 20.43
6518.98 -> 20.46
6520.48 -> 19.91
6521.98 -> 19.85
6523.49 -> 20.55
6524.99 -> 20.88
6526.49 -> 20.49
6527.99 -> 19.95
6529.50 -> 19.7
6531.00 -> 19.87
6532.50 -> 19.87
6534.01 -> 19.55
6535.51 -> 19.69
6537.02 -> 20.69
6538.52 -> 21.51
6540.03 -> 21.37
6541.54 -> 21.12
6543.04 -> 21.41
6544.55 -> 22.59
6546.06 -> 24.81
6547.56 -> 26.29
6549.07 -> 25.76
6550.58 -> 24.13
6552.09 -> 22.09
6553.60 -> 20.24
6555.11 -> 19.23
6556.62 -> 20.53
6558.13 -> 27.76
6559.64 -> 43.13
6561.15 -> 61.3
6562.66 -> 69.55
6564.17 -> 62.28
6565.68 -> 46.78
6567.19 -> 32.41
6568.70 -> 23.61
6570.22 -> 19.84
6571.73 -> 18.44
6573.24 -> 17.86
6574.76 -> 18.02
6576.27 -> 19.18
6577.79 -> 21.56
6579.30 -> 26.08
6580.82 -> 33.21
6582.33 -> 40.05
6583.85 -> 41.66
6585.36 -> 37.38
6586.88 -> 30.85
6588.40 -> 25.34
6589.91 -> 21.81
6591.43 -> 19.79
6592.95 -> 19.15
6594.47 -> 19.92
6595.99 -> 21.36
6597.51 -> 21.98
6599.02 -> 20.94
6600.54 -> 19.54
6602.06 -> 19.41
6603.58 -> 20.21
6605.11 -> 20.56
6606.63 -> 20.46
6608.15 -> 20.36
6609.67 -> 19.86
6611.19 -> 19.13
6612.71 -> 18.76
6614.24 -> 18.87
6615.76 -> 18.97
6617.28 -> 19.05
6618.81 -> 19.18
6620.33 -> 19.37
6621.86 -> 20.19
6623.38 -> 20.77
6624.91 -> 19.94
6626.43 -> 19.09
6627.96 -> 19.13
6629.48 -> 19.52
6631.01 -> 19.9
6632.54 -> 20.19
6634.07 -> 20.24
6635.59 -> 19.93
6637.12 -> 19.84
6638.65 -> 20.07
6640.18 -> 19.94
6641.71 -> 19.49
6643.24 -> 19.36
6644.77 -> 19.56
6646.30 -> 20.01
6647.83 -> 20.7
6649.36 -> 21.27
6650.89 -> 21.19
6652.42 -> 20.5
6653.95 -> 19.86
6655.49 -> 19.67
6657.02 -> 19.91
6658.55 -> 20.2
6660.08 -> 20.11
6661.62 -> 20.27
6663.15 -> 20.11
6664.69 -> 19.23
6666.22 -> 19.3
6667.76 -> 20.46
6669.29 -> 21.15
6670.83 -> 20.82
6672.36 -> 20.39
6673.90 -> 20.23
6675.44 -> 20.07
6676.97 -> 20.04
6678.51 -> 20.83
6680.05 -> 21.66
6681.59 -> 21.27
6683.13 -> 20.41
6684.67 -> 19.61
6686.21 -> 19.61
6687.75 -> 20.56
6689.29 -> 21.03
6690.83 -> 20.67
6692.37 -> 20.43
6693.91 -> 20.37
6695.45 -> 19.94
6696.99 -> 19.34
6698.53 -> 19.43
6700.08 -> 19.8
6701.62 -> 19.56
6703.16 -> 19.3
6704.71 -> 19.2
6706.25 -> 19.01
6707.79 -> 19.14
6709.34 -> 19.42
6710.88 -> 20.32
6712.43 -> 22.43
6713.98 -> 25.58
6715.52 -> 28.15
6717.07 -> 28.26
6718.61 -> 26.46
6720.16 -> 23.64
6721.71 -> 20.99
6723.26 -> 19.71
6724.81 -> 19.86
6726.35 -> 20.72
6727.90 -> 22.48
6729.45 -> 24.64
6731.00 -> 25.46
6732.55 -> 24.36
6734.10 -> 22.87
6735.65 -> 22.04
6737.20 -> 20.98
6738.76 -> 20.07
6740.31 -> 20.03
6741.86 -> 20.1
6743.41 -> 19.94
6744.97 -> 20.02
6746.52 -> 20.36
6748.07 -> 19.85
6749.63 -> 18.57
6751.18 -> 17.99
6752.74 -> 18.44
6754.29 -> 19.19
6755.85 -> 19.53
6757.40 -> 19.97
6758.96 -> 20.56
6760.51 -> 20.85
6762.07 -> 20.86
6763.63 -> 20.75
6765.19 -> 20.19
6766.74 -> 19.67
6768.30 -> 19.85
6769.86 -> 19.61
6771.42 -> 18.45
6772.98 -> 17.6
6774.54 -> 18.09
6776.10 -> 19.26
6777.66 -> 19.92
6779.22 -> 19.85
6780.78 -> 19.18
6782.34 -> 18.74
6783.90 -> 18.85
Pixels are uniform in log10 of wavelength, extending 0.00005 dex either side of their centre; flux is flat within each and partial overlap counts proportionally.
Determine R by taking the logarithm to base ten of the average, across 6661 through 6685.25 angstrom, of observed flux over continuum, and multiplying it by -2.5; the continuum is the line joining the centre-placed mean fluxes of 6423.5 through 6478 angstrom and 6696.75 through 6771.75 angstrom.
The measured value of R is 0.02 mag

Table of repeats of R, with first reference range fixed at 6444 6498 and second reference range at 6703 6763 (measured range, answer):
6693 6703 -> 0.07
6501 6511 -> 0.06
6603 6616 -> 0.04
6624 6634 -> 0.05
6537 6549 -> -0.14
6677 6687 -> 0.03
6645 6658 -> 0.02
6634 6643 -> 0.04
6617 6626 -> 0.04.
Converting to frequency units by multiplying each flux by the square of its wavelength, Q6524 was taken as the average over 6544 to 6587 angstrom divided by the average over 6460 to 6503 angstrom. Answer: 1.64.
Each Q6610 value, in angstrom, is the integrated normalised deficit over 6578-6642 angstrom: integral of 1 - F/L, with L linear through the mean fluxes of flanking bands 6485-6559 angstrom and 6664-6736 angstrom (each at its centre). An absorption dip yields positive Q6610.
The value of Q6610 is -4.36 angstrom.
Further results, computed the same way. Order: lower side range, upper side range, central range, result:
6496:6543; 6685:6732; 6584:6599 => -3.2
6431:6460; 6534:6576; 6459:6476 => 1.0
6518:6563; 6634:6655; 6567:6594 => -3.3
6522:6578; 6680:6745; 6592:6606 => 2.5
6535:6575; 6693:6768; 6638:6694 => 8.4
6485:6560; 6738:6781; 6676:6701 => -0.5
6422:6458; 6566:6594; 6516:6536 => 2.9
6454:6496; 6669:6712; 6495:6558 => -2.3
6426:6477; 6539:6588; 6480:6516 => 7.7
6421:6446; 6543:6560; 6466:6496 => 2.4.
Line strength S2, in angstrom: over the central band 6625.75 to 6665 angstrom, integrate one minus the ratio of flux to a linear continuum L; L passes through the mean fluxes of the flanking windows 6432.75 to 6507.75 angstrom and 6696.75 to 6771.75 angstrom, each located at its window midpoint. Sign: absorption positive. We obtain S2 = 0.93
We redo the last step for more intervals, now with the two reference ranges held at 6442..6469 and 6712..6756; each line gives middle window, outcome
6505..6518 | 0.62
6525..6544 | -0.14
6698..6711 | 1.32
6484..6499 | 1.22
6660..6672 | 0.64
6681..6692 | 0.53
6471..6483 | -0.38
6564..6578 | -4.23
